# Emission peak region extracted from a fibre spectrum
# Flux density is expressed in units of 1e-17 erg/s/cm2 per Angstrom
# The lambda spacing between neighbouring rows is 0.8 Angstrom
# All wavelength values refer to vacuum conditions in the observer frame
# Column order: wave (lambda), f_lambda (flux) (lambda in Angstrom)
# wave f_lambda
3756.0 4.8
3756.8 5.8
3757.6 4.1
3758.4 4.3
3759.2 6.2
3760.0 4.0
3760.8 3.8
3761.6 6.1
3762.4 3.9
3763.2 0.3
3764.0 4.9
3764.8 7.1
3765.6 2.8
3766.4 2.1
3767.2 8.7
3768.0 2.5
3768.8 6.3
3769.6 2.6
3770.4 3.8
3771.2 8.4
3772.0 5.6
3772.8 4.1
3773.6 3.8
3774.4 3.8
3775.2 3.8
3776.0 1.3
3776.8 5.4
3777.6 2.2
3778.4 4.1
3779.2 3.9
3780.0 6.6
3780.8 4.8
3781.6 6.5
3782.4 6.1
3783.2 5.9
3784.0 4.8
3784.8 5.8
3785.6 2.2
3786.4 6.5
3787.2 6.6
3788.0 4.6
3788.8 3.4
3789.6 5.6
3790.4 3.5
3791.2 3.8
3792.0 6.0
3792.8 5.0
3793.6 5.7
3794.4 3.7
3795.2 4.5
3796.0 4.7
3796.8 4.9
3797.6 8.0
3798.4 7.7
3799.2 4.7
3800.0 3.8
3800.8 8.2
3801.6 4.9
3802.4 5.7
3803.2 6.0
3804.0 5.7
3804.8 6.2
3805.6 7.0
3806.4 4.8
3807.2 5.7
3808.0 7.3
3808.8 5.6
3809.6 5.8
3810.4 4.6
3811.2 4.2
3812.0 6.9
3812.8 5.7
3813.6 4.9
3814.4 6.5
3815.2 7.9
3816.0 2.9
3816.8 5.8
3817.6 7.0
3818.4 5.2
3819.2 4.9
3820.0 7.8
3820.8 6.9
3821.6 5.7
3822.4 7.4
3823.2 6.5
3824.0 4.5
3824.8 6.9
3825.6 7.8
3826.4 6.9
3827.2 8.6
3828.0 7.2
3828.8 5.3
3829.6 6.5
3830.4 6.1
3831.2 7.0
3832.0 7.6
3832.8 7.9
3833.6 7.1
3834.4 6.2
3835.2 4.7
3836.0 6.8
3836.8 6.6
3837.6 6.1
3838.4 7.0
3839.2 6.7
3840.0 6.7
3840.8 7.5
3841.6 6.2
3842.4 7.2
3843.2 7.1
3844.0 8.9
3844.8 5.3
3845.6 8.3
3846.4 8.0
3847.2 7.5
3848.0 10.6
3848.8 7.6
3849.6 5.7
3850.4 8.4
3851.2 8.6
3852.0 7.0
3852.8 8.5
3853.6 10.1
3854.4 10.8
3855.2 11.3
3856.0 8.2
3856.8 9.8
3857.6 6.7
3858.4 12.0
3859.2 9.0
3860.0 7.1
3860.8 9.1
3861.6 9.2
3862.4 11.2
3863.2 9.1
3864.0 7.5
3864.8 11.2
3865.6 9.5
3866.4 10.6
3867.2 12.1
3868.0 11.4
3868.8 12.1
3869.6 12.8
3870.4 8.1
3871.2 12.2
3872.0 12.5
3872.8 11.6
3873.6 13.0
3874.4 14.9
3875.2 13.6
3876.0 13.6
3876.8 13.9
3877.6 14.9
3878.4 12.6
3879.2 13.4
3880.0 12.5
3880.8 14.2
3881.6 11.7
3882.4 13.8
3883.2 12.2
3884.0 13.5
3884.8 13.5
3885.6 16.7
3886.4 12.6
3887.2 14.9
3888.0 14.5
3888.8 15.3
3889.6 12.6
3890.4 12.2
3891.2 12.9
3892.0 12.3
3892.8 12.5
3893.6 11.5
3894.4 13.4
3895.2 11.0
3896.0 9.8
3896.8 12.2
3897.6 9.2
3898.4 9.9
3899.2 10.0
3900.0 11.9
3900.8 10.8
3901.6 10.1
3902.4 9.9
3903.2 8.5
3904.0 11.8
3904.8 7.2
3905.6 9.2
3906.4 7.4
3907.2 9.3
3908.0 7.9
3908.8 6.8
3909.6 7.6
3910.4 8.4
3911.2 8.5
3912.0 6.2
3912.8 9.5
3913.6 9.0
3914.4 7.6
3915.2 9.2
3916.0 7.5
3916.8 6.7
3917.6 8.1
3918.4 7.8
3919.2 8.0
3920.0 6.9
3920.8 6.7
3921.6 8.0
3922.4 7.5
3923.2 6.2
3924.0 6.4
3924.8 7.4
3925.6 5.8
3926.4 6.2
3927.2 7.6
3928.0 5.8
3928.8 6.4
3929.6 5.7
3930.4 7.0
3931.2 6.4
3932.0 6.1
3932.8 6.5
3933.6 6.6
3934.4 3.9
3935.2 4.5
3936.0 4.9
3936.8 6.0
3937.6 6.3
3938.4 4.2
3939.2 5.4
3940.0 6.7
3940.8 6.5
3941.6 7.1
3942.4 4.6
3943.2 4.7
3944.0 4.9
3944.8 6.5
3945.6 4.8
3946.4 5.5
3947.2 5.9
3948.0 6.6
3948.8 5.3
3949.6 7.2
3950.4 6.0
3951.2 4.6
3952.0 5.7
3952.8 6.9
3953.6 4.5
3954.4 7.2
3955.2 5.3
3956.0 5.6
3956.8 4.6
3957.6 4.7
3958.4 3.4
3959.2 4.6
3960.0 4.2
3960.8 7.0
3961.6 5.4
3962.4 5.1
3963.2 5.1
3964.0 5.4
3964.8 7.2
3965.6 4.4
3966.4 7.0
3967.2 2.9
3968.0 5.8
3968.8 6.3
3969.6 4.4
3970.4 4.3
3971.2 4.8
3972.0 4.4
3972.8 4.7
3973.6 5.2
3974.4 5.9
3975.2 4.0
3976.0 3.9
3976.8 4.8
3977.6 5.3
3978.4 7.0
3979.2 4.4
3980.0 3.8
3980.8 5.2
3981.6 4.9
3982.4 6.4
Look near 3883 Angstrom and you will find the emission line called C IV 1549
